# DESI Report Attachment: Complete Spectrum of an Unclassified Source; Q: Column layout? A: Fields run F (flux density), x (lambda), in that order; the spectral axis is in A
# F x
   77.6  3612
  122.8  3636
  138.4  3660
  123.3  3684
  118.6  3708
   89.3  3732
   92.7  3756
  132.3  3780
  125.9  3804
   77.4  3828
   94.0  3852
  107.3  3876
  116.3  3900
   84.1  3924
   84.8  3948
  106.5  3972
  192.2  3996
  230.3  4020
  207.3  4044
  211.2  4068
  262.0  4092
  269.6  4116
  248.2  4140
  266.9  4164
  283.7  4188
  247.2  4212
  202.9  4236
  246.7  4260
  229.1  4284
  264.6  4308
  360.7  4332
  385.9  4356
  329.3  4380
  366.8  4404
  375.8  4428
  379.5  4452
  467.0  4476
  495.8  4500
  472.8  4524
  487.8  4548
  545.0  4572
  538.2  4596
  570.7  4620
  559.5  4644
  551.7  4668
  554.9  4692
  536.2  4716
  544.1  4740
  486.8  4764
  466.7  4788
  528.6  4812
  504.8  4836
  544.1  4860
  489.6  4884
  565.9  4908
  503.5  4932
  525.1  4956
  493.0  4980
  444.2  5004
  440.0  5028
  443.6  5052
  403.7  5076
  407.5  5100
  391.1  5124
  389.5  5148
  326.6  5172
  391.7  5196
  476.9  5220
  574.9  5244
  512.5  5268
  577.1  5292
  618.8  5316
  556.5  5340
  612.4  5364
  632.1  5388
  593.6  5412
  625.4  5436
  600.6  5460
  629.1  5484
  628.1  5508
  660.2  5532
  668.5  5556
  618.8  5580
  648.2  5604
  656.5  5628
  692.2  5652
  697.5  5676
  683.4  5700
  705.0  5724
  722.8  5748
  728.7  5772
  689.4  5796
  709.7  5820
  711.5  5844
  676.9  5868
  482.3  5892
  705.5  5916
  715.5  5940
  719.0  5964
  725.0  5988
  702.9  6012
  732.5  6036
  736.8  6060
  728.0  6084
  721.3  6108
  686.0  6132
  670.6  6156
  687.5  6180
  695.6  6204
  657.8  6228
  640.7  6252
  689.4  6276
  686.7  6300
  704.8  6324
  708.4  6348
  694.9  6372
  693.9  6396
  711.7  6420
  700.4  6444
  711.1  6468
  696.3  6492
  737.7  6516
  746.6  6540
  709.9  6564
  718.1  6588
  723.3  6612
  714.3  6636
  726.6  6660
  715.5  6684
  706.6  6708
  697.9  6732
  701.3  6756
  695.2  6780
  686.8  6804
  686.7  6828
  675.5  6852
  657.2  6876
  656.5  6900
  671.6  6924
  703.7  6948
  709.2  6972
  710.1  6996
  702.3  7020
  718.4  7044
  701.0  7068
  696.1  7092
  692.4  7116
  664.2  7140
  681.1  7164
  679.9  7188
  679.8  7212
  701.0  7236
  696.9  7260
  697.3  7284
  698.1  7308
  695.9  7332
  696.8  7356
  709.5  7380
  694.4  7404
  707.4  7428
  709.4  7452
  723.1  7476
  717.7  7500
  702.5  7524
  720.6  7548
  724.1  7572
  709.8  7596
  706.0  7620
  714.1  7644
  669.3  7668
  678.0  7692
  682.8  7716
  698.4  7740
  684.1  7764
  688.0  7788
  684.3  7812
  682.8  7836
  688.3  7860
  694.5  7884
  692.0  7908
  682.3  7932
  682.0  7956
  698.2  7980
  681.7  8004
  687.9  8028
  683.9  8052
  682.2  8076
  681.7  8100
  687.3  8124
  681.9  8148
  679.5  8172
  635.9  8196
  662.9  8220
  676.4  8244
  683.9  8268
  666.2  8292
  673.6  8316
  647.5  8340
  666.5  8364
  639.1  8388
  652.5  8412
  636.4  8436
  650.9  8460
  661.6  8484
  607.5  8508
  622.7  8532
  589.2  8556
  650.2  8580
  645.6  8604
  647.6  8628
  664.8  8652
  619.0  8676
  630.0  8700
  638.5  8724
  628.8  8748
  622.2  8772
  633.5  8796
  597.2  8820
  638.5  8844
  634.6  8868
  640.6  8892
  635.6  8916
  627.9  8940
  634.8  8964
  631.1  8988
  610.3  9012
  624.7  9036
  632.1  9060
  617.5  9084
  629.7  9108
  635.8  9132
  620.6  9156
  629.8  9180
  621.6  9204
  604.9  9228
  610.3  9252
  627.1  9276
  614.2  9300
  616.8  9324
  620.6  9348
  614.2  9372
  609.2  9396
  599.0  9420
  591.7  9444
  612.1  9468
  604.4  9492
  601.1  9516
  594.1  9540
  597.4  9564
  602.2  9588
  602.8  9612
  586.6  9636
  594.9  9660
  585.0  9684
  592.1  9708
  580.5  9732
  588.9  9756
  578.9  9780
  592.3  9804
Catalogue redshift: 0.000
